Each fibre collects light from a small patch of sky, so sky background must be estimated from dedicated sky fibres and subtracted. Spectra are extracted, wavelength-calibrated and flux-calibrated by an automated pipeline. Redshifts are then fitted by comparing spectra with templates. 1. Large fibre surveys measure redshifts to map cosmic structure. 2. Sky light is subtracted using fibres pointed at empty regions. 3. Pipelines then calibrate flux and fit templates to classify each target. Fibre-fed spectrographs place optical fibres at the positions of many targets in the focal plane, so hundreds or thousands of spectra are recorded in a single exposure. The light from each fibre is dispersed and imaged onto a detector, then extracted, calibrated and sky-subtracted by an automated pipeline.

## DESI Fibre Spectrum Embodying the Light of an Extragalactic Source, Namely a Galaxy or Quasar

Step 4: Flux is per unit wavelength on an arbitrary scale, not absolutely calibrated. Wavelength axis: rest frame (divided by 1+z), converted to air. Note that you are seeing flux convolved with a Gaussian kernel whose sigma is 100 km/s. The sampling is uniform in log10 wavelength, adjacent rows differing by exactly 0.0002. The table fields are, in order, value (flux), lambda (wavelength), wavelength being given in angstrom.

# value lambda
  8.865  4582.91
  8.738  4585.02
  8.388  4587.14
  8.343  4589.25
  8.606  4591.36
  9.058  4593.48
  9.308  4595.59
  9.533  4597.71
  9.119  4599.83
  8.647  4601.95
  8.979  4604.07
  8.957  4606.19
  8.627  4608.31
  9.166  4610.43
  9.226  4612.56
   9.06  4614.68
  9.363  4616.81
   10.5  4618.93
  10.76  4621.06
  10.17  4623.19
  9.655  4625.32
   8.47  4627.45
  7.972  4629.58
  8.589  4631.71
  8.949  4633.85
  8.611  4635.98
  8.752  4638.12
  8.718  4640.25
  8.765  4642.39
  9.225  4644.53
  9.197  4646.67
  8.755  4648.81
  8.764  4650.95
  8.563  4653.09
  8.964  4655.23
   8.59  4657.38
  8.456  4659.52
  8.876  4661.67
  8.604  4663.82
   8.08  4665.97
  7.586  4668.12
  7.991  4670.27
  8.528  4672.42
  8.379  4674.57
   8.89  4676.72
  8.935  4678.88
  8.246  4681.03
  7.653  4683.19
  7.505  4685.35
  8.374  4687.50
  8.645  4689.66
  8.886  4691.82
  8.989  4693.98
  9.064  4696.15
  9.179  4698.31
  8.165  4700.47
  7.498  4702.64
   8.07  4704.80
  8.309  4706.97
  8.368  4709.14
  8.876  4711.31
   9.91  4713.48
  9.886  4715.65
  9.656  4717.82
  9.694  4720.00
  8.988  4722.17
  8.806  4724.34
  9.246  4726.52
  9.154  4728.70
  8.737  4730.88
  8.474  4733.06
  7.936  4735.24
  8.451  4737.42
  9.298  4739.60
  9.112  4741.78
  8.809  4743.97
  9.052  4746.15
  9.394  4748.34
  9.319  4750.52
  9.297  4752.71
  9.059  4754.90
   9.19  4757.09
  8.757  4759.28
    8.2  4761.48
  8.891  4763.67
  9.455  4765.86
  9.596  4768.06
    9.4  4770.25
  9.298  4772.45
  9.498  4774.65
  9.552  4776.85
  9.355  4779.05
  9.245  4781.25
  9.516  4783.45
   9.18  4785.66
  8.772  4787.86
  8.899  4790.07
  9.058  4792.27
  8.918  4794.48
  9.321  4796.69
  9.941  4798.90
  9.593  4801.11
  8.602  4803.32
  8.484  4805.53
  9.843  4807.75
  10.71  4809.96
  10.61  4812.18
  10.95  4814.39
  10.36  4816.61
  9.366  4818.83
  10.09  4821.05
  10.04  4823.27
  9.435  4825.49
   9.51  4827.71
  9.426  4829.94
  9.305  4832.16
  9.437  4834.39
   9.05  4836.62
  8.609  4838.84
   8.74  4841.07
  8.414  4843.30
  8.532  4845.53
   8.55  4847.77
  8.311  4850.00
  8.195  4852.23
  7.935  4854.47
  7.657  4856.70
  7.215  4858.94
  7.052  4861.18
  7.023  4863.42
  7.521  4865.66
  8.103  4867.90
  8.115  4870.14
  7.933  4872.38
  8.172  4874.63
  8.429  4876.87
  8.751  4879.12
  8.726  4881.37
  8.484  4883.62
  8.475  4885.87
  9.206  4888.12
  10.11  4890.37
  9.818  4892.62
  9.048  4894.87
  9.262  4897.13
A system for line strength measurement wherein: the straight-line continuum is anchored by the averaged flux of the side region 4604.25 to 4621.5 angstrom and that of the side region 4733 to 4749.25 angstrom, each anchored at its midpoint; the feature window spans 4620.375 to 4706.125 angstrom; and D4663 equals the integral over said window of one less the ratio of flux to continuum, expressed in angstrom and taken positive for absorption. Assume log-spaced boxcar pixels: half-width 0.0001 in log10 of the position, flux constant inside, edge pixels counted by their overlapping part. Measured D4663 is 5.0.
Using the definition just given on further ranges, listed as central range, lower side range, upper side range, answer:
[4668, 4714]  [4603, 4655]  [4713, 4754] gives 3.21 angstrom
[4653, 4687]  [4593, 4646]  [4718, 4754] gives 2.68 angstrom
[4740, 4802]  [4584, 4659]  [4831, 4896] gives -3.91 angstrom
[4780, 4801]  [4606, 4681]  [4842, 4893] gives -1.85 angstrom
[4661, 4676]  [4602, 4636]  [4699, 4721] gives 1.19 angstrom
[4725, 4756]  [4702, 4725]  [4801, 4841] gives 0.56 angstrom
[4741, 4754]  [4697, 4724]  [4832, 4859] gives -0.58 angstrom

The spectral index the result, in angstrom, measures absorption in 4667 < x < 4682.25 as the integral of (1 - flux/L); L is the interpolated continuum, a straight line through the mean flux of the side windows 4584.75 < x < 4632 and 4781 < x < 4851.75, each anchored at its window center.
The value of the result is 1.4 angstrom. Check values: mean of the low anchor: 9.11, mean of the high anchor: 9.33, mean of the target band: 8.36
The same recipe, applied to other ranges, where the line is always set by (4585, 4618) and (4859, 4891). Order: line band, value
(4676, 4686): 0.6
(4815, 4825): -1.9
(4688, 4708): 0.4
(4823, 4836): -1.7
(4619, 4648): -0.8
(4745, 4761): -1.0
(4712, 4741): -1.6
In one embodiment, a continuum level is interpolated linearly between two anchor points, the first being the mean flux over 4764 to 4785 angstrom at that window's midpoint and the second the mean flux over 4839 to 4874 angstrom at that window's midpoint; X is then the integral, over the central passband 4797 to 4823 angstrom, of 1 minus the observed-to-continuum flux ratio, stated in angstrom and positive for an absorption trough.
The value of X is -3.19 angstrom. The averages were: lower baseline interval 9.41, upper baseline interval 7.97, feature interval 9.86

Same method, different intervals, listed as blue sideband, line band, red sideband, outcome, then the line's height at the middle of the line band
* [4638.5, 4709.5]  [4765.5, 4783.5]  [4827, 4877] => -2.22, 8.39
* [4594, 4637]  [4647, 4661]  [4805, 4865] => 0.66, 9.15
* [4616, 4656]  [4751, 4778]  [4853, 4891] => -1.92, 8.58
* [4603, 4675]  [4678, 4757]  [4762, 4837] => 3.15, 9.18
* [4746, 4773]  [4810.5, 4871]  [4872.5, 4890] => -0.04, 8.8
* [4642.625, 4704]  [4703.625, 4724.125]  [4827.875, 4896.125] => -1.32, 8.52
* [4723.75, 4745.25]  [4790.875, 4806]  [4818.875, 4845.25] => -0.09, 9.1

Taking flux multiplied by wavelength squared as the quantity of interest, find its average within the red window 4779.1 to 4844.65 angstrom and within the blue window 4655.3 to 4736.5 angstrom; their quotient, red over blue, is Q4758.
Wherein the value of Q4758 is 1.1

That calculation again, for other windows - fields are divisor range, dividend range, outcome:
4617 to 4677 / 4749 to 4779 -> 1.09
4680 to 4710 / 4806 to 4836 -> 1.25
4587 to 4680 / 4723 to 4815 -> 1.10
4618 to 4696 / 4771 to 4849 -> 1.14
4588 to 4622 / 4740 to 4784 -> 1.07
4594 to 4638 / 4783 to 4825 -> 1.13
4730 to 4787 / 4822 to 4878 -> 0.96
